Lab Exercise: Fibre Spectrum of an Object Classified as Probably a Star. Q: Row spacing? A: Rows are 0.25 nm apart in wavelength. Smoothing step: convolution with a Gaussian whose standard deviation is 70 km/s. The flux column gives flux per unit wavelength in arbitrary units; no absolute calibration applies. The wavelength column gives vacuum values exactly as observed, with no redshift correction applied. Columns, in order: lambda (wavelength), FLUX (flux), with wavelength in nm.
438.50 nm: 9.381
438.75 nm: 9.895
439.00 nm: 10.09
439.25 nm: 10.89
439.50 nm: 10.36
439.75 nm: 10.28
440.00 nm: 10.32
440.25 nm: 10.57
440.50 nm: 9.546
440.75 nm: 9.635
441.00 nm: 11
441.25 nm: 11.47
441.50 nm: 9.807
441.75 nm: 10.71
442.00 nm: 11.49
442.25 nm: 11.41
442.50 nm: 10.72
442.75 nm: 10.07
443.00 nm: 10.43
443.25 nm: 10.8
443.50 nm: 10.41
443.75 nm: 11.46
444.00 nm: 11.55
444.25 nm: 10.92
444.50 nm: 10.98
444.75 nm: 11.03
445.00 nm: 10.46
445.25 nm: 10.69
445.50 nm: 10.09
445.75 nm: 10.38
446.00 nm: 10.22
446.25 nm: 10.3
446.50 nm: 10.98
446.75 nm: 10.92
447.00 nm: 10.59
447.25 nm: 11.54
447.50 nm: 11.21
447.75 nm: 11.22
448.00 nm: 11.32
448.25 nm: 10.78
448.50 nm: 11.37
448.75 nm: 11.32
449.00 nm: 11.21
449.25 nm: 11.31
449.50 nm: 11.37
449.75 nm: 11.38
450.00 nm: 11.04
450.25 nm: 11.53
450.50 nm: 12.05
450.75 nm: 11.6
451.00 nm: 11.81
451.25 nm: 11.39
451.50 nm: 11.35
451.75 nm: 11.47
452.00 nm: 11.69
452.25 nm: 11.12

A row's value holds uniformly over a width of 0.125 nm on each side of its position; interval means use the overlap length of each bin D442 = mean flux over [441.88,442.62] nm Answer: 11.2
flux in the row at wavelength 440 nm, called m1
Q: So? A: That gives 10.32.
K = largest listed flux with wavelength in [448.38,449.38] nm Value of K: 11.37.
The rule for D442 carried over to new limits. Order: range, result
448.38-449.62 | 11.3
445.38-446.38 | 10.3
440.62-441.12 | 10.3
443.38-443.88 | 10.9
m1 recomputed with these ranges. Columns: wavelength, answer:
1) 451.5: 11.35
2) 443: 10.43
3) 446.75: 10.92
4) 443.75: 11.46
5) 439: 10.09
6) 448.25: 10.78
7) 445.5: 10.09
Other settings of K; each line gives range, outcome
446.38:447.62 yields 11.54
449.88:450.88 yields 12.05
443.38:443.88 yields 11.46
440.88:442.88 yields 11.49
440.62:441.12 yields 11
